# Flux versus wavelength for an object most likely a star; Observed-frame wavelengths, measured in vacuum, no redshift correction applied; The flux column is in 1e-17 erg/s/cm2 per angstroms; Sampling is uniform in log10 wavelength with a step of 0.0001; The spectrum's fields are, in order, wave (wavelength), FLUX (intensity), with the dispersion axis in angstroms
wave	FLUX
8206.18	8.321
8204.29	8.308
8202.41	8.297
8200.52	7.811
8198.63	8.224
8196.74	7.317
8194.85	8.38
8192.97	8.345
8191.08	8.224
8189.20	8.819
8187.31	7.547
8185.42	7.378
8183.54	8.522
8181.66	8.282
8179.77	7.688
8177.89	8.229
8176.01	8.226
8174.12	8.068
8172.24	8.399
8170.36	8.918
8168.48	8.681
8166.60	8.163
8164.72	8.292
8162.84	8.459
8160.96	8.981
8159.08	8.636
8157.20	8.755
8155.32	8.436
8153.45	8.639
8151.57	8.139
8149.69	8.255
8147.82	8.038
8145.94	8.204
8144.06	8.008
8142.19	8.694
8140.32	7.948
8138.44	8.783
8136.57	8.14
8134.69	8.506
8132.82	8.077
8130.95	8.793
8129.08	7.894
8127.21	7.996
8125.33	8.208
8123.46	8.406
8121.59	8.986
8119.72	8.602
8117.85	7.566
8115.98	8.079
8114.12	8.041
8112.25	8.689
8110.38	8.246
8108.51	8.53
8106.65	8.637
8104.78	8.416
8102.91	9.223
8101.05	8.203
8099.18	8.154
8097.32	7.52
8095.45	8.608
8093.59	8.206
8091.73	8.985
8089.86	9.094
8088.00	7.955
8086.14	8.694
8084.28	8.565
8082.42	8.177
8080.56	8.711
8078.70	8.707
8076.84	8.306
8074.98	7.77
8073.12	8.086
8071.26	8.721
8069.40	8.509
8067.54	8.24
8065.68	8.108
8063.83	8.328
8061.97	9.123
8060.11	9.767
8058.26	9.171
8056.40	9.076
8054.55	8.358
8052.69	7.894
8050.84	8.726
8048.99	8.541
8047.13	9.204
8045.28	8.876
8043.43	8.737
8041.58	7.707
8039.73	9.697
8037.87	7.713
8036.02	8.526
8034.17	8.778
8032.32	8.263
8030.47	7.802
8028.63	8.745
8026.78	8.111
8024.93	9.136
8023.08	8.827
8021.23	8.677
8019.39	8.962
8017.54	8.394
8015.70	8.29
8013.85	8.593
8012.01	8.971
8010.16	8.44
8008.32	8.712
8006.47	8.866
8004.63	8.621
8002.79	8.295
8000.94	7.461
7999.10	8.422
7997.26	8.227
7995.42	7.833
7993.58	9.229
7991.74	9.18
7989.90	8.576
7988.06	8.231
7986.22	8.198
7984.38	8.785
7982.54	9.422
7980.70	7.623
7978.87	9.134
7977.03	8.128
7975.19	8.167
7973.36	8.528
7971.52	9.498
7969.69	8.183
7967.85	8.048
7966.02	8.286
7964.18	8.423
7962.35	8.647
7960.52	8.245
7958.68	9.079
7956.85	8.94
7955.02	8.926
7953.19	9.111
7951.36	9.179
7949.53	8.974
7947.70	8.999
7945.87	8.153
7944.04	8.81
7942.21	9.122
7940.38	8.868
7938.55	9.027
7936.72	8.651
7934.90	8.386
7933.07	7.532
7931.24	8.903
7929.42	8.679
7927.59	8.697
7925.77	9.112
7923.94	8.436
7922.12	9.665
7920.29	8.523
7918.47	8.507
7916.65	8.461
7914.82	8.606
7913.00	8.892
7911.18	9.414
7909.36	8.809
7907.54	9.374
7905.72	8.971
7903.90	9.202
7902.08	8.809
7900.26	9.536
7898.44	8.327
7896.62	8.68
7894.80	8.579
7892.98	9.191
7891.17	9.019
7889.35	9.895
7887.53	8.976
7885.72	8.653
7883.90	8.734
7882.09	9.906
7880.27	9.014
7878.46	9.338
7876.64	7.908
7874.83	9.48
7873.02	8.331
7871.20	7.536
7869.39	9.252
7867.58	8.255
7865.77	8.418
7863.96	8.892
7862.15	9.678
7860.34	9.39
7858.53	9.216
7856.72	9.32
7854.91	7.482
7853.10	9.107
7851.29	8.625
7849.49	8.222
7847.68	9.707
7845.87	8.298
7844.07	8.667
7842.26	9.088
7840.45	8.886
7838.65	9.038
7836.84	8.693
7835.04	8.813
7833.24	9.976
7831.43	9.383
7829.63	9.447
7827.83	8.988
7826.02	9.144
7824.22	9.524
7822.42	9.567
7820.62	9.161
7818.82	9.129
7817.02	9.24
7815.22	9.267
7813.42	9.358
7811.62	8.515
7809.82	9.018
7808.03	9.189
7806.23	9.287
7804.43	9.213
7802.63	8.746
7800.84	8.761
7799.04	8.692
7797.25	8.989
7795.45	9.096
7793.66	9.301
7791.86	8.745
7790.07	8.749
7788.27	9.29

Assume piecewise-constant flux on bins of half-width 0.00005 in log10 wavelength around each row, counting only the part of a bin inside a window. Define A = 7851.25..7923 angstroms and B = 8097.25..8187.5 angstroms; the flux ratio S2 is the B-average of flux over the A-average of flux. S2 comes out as 0.9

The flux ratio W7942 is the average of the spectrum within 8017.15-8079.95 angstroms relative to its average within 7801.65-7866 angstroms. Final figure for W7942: 0.95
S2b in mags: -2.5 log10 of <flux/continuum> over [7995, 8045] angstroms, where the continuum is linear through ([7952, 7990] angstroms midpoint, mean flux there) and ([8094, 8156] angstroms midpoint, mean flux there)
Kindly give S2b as 0.00 mag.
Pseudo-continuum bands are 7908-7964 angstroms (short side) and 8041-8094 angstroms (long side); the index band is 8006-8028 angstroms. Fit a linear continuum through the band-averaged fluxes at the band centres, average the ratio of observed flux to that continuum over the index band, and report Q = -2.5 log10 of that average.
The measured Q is 0.00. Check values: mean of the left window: 8.78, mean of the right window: 8.57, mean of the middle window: 8.66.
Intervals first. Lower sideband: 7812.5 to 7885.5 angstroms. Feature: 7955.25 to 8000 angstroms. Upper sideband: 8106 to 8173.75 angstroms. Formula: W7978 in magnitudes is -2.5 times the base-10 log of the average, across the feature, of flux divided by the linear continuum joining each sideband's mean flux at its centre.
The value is 0.02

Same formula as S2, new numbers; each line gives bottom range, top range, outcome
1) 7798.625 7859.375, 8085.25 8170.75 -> 0.93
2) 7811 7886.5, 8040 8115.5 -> 0.95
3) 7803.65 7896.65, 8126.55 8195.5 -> 0.92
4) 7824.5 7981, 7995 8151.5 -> 0.96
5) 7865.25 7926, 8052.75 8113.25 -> 0.96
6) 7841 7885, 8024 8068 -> 0.98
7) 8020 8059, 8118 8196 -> 0.97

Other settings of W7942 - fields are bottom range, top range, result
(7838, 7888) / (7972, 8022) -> 0.97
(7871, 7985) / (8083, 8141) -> 0.95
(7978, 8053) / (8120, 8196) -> 0.97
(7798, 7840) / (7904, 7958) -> 0.97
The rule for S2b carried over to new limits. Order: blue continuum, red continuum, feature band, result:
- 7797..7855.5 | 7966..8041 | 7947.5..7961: -0.04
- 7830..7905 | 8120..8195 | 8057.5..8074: -0.02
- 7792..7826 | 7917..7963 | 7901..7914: -0.03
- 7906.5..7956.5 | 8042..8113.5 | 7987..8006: 0.03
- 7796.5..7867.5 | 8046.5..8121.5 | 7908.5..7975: 0.01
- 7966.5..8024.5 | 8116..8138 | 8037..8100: -0.02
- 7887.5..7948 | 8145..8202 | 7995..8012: 0.04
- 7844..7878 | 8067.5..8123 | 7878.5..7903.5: -0.04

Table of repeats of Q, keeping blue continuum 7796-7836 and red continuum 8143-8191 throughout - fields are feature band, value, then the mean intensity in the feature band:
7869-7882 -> 0.03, 8.74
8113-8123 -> 0.02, 8.27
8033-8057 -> 0.00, 8.59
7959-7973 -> 0.04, 8.5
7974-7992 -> 0.03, 8.52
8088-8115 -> 0.00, 8.45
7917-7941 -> 0.02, 8.68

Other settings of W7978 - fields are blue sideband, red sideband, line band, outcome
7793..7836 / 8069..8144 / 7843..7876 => 0.03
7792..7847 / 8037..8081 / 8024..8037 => 0.02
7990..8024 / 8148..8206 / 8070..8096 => 0.00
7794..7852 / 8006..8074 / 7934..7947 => 0.01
